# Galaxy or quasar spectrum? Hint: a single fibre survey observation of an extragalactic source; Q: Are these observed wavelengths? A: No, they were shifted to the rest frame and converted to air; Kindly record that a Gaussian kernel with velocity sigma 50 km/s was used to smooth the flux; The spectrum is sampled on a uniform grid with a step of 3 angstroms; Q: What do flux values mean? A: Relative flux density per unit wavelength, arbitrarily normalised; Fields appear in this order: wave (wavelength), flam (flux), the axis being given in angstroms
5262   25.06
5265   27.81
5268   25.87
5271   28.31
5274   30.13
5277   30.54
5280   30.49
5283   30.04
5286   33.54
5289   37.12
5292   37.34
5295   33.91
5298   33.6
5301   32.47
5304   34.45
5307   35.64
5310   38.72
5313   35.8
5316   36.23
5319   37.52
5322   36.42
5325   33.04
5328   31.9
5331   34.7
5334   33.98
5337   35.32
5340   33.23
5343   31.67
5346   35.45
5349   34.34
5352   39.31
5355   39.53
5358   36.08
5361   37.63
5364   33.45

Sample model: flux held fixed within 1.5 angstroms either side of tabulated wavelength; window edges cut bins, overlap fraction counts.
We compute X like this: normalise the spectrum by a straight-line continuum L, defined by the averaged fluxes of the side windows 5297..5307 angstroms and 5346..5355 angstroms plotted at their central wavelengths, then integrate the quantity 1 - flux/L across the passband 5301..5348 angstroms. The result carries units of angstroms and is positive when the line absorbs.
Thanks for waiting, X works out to 0.6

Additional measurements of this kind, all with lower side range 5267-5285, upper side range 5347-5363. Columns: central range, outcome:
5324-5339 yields 0.5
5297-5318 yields -1.8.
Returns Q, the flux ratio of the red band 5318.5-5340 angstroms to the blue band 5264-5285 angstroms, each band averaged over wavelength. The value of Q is 1.18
